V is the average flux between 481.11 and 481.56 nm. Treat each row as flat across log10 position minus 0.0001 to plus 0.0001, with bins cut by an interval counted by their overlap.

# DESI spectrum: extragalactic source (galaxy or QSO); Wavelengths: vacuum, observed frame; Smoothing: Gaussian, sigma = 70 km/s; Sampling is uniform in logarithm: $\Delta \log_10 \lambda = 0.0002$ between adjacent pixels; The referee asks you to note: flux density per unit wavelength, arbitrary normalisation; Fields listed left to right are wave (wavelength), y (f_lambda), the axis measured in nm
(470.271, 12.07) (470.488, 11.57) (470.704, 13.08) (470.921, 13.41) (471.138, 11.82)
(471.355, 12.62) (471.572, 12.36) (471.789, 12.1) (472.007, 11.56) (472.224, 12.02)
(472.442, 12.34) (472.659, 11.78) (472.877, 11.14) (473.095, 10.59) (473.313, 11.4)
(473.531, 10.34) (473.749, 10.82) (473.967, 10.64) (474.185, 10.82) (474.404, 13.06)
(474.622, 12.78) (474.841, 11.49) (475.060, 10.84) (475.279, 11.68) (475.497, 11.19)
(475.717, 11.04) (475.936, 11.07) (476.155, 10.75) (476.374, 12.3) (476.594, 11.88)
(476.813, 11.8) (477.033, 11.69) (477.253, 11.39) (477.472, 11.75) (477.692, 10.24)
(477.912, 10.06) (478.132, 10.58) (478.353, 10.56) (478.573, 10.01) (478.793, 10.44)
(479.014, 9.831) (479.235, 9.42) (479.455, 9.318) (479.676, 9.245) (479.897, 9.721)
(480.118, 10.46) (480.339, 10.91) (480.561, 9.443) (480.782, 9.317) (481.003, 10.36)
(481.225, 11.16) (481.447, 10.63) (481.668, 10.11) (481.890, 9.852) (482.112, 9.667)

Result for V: 10.9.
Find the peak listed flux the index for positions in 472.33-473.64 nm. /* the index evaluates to 12.34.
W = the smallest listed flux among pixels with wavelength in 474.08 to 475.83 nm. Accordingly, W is 10.82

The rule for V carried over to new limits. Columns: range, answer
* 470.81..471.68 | 12.6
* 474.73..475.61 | 11.3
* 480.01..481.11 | 10.1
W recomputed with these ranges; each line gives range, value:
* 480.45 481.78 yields 9.317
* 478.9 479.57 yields 9.318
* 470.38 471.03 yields 11.57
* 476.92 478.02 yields 10.06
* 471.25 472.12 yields 11.56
